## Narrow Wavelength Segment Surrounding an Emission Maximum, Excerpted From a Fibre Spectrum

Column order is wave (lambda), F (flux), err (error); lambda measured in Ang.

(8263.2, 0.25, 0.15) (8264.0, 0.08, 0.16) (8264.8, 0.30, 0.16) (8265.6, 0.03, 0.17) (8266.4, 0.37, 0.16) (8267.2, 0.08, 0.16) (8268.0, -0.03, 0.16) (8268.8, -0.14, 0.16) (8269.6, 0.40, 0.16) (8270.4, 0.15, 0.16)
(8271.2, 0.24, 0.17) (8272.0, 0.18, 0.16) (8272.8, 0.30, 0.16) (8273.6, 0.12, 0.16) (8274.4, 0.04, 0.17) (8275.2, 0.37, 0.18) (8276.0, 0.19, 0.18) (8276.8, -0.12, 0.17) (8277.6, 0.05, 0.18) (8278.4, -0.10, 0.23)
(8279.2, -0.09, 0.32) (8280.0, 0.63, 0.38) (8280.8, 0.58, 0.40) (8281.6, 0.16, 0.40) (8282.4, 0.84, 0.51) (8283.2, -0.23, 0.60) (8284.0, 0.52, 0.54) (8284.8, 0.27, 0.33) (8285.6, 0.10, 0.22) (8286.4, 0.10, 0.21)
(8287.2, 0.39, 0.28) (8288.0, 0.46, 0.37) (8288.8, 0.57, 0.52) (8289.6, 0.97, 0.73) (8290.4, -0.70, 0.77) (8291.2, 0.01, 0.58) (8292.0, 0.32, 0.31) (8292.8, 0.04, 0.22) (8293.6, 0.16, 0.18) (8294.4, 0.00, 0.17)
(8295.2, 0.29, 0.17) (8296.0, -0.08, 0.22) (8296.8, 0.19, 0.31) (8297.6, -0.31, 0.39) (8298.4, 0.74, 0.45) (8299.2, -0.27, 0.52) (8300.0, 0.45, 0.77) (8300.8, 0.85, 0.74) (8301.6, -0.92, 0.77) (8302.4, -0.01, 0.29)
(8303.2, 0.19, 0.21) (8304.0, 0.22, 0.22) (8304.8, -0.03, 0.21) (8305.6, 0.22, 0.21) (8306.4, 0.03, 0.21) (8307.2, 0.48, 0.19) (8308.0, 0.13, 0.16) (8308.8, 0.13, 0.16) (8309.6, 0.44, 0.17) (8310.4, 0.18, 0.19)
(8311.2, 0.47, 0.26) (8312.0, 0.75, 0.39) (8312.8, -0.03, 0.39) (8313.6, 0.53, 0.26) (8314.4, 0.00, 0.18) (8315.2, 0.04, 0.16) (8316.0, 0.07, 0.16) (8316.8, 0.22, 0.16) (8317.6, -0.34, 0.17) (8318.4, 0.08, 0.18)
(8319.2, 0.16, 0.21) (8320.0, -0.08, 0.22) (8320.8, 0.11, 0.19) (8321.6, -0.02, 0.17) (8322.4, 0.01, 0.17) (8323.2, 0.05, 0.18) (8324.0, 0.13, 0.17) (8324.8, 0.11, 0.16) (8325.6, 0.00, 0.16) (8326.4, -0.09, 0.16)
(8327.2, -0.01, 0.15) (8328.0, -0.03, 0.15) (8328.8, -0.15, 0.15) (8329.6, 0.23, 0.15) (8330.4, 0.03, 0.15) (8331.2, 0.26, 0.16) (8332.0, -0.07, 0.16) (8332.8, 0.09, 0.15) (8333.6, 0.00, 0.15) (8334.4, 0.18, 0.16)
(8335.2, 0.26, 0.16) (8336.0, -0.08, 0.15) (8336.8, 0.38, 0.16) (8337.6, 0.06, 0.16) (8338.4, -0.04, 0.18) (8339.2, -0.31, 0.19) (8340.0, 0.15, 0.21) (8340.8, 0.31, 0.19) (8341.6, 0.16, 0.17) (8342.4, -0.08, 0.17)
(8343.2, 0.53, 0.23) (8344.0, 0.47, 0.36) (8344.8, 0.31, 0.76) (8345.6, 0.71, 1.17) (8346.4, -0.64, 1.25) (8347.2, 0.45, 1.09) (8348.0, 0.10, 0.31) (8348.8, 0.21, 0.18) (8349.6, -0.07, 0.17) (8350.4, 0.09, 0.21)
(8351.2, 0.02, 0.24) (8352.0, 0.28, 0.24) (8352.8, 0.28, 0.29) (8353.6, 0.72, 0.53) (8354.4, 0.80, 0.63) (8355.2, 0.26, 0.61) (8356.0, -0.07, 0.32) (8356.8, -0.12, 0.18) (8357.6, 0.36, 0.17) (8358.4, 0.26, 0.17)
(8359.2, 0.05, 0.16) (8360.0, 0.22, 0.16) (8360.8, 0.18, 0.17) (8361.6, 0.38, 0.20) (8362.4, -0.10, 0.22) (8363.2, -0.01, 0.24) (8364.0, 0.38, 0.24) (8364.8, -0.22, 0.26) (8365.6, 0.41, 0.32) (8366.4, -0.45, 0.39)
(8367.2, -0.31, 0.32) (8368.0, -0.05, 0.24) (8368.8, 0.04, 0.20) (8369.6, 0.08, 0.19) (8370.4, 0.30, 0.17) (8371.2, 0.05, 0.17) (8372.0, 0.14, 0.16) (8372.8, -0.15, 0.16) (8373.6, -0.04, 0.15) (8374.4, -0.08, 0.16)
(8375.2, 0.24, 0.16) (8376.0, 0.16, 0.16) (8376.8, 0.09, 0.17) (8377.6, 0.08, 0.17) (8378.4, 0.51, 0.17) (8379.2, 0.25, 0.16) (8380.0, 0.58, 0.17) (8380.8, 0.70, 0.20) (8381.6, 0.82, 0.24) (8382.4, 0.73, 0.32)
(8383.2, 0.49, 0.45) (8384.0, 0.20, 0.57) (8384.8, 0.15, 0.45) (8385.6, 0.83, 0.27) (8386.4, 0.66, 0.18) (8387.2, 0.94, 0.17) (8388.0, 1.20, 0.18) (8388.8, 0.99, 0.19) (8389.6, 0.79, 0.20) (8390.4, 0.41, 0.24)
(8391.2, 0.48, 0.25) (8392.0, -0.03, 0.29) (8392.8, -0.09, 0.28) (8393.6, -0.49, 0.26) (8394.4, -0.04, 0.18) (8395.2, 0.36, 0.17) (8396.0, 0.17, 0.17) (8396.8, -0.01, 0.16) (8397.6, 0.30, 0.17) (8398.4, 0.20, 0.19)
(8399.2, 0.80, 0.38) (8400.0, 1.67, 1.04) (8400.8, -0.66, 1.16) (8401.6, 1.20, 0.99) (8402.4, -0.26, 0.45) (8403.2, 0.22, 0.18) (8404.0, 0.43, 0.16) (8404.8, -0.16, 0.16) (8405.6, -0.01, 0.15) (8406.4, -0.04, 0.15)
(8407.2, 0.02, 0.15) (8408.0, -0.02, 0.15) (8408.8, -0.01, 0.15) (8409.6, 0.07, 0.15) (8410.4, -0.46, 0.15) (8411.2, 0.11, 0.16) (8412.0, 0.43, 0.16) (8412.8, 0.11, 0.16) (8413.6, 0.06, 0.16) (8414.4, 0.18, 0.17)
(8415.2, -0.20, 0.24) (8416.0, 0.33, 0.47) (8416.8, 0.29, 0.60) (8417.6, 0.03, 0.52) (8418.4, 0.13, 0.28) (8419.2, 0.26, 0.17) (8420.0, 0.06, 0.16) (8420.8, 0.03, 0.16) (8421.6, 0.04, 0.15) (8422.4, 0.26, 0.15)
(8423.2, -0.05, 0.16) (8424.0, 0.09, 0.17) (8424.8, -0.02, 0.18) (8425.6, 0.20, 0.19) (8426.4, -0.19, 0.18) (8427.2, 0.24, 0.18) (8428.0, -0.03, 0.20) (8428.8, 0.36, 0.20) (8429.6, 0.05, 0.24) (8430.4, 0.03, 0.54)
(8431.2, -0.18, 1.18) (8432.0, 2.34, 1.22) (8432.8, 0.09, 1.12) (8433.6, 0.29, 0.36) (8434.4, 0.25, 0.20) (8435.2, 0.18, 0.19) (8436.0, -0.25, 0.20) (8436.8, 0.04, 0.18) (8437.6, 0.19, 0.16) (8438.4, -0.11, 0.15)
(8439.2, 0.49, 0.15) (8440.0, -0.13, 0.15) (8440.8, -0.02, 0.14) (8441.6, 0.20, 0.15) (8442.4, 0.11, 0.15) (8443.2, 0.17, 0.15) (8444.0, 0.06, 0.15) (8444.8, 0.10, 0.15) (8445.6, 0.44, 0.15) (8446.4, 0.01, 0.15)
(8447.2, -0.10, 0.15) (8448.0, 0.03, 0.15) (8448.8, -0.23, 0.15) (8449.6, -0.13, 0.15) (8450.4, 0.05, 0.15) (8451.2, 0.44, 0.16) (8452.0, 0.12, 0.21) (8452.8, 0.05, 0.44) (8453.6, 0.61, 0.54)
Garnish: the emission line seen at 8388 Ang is [O II] 3727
